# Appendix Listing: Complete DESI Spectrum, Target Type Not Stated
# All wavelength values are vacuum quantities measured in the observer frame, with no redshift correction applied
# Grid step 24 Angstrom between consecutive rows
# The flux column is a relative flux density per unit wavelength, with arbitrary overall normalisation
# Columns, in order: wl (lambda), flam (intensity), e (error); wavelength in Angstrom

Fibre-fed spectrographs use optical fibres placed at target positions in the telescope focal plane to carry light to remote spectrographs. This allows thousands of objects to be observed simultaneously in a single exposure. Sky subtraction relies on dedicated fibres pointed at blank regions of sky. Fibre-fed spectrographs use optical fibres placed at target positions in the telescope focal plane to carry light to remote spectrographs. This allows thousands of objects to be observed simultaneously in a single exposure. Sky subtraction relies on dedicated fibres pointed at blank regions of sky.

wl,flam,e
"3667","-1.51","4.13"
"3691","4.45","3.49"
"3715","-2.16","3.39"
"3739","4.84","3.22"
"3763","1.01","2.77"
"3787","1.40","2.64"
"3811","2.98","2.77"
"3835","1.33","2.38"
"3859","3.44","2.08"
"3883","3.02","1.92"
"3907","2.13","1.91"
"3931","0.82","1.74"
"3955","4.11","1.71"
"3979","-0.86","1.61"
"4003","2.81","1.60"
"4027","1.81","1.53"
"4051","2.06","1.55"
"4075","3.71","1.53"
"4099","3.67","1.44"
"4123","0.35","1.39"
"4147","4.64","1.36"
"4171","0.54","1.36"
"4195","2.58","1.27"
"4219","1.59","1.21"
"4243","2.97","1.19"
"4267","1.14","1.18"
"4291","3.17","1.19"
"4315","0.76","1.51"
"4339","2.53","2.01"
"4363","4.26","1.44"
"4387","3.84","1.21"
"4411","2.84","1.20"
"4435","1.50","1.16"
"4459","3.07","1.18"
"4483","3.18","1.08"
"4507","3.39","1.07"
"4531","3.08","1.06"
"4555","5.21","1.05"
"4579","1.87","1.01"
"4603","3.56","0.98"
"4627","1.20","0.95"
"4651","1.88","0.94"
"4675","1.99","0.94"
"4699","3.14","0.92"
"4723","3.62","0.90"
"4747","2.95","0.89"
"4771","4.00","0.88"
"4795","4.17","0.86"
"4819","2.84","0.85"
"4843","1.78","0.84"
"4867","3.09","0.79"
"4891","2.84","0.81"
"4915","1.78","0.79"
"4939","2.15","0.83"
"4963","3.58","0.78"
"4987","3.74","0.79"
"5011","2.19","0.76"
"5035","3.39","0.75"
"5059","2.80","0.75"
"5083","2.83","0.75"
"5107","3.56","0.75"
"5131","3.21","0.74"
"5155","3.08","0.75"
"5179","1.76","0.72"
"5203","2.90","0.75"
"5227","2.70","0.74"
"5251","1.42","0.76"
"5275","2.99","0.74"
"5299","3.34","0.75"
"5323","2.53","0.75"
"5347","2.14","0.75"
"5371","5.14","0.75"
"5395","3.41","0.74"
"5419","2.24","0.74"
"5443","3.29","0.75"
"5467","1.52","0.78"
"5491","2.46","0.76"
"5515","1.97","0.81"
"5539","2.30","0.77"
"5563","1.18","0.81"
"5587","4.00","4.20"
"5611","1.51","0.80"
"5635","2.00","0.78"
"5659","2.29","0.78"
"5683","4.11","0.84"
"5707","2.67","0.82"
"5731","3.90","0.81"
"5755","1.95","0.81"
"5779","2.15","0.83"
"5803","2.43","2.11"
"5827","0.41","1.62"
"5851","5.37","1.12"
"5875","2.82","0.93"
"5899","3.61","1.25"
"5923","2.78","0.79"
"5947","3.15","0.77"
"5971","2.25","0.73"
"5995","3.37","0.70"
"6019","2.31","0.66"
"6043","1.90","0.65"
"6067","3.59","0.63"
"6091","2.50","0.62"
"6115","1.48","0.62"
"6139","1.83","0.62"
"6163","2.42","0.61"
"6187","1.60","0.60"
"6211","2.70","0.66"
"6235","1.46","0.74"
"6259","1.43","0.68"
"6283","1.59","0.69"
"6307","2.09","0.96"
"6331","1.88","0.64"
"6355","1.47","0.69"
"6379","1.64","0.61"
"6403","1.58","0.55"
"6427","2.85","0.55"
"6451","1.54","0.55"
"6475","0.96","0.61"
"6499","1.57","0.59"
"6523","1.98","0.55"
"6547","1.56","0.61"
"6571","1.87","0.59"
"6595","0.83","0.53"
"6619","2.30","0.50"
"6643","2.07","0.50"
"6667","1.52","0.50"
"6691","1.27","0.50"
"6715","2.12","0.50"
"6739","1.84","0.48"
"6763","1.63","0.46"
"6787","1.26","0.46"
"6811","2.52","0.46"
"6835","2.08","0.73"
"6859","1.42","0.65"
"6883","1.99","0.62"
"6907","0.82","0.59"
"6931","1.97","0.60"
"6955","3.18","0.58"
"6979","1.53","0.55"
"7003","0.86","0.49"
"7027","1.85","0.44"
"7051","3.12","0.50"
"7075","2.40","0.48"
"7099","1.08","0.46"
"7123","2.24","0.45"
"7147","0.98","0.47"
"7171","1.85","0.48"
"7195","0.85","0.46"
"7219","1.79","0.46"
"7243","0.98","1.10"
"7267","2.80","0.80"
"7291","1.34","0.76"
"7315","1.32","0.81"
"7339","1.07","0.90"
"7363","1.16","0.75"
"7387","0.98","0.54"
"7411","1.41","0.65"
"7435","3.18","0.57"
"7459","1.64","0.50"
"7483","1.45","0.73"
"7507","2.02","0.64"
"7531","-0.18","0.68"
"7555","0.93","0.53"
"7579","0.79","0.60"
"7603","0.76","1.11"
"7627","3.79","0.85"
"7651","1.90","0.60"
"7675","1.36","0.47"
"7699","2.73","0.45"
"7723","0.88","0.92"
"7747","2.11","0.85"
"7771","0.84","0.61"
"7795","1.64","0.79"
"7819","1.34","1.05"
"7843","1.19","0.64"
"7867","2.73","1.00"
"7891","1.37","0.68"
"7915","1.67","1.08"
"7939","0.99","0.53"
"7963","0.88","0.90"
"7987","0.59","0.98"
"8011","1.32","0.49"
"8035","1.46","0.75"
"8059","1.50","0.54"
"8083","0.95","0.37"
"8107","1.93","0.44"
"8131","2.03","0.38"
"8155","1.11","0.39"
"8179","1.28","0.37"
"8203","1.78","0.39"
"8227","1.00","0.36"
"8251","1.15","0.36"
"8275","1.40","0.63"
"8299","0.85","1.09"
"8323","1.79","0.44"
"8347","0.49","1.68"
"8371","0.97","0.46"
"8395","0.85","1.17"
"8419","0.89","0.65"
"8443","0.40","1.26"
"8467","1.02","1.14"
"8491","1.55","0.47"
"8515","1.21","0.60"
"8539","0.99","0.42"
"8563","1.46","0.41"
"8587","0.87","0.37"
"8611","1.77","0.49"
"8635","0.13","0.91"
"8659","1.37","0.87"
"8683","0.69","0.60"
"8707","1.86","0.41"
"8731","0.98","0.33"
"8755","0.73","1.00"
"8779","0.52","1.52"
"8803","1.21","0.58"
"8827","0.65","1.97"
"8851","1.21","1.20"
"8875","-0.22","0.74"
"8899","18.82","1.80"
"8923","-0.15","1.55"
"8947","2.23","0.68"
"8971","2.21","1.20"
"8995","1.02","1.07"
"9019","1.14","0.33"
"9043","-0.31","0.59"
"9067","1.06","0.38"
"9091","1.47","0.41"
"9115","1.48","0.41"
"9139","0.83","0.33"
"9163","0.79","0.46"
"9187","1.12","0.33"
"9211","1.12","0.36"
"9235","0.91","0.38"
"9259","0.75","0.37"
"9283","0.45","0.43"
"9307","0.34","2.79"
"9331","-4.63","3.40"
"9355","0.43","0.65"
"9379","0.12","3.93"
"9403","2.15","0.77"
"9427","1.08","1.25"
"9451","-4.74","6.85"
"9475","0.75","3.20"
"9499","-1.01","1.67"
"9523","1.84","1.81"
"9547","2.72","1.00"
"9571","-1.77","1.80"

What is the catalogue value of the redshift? 0.073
